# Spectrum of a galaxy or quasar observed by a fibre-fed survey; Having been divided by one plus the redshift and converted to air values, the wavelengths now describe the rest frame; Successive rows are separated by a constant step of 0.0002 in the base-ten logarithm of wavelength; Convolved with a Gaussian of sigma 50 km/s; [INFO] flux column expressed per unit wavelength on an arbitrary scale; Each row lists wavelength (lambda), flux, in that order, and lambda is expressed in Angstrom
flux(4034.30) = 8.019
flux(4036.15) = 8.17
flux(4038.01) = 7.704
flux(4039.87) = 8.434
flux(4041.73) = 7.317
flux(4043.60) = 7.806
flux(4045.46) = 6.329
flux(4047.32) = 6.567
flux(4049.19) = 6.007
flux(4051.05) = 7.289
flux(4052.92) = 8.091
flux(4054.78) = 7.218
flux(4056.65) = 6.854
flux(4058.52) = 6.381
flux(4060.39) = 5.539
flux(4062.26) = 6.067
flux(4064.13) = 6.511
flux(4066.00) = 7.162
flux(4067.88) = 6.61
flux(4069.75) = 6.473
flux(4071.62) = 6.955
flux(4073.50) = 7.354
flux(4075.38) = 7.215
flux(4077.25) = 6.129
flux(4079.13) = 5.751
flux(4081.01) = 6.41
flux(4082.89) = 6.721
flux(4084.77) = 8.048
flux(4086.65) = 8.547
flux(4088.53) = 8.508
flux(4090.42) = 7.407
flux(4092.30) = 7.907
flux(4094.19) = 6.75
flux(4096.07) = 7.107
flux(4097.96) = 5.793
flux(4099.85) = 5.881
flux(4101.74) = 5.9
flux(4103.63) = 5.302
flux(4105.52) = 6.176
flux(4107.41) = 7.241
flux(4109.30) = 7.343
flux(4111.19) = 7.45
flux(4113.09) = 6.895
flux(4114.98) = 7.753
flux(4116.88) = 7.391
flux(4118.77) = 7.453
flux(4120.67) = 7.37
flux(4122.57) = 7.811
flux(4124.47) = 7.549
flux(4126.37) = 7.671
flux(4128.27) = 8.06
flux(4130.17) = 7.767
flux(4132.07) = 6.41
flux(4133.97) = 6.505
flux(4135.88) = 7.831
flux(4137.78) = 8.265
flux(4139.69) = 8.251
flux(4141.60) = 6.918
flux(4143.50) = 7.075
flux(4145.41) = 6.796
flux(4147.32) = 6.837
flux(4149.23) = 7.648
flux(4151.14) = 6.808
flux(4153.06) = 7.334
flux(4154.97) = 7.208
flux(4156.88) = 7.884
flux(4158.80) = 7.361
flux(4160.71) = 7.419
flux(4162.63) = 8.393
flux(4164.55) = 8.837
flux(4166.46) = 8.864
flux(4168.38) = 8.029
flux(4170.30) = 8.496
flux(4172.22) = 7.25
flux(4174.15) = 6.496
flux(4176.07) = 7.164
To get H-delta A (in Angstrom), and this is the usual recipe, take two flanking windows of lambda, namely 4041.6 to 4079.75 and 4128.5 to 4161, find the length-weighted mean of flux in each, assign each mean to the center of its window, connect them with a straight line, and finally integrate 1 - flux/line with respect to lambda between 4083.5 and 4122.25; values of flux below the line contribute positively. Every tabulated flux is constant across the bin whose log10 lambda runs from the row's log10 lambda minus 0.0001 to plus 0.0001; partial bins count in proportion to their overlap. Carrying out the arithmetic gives -0.5 Angstrom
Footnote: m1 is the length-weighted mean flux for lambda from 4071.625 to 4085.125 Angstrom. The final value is 6.76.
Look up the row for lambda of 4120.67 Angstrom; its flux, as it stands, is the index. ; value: 7.37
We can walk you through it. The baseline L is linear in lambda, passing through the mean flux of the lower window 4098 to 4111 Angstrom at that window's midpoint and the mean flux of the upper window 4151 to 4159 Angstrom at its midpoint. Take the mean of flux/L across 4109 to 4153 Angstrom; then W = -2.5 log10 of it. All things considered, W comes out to -0.08 mag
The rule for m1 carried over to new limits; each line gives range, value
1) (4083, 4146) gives 7.24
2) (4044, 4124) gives 6.91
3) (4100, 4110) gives 6.33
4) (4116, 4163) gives 7.43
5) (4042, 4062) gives 6.8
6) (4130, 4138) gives 7.24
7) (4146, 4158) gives 7.27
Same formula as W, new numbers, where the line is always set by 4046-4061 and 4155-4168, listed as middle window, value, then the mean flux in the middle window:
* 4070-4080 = 0.054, 6.67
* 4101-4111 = 0.142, 6.49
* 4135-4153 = 0.067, 7.38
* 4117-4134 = 0.025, 7.45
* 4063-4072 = 0.033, 6.72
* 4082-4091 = -0.103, 7.87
